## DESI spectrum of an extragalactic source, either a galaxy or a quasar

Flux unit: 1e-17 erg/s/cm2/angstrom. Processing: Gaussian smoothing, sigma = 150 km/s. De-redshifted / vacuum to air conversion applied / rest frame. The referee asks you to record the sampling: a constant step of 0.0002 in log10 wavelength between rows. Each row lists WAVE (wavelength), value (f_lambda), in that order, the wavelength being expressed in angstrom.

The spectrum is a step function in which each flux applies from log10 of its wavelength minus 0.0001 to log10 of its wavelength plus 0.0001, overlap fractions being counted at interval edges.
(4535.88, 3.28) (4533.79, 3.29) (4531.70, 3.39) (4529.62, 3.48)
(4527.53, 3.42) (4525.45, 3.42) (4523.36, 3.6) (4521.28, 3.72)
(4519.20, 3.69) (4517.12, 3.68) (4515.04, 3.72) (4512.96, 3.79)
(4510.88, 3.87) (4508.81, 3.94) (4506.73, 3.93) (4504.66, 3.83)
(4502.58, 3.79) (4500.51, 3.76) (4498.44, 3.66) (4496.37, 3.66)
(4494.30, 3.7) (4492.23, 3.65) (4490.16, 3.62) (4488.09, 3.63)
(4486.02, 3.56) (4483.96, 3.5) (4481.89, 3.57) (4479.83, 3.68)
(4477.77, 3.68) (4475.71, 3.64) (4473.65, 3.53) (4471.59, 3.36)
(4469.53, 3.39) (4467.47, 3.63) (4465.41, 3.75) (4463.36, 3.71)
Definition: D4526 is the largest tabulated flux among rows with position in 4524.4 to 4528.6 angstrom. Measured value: 3.42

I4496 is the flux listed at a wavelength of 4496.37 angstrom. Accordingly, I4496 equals 3.66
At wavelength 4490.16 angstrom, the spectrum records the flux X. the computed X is 3.62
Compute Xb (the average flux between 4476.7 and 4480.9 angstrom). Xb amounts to 3.69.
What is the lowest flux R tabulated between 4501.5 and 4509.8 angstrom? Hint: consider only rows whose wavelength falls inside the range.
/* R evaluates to 3.79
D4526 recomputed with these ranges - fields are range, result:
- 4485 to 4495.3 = 3.7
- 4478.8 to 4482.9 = 3.68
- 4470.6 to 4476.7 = 3.64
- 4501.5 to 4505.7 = 3.83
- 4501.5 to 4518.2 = 3.94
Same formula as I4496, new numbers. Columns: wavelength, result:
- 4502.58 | 3.79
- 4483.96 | 3.5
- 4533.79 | 3.29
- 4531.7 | 3.39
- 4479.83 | 3.68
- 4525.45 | 3.42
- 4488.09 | 3.63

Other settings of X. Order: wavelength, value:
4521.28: 3.72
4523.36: 3.6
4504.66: 3.83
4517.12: 3.68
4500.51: 3.76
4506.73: 3.93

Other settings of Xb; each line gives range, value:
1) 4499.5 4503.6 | 3.78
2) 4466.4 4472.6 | 3.46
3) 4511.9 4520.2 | 3.72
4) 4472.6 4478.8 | 3.62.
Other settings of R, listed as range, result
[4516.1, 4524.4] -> 3.6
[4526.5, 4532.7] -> 3.39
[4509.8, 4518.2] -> 3.68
